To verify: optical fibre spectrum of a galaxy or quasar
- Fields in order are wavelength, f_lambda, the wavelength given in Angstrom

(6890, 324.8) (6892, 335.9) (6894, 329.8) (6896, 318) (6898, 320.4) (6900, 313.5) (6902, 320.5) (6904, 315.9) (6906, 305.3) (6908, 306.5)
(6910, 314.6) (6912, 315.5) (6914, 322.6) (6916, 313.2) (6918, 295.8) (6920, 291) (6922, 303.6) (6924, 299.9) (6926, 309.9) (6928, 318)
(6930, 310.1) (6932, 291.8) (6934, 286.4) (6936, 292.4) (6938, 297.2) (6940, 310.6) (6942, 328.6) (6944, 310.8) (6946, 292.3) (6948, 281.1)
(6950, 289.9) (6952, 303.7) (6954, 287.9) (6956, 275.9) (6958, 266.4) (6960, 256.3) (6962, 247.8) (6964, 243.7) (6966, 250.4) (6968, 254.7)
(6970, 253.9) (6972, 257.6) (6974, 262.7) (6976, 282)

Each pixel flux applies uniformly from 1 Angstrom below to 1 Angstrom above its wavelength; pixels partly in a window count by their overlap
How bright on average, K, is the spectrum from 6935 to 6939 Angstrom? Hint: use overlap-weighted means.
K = 295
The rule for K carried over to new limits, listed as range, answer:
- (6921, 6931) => 308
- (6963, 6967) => 247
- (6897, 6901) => 317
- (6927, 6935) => 302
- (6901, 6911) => 313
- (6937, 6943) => 312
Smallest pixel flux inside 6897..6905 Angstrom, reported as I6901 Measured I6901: 313.5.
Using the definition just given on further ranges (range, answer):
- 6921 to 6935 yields 286.4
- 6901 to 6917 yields 305.3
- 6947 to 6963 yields 247.8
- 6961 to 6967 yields 243.7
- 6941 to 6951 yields 281.1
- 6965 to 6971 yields 250.4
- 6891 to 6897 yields 318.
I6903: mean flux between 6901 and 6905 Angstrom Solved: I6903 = 318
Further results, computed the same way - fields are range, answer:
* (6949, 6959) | 285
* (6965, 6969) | 253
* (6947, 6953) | 292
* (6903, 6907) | 311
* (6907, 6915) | 315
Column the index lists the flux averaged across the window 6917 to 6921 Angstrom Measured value 293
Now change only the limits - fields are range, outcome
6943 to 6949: 295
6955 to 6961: 266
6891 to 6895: 333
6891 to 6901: 324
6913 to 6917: 318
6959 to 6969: 251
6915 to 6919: 304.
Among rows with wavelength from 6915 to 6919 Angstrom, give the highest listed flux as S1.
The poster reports 313.2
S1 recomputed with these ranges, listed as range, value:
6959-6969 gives 256.3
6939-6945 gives 328.6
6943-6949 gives 310.8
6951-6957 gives 303.7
